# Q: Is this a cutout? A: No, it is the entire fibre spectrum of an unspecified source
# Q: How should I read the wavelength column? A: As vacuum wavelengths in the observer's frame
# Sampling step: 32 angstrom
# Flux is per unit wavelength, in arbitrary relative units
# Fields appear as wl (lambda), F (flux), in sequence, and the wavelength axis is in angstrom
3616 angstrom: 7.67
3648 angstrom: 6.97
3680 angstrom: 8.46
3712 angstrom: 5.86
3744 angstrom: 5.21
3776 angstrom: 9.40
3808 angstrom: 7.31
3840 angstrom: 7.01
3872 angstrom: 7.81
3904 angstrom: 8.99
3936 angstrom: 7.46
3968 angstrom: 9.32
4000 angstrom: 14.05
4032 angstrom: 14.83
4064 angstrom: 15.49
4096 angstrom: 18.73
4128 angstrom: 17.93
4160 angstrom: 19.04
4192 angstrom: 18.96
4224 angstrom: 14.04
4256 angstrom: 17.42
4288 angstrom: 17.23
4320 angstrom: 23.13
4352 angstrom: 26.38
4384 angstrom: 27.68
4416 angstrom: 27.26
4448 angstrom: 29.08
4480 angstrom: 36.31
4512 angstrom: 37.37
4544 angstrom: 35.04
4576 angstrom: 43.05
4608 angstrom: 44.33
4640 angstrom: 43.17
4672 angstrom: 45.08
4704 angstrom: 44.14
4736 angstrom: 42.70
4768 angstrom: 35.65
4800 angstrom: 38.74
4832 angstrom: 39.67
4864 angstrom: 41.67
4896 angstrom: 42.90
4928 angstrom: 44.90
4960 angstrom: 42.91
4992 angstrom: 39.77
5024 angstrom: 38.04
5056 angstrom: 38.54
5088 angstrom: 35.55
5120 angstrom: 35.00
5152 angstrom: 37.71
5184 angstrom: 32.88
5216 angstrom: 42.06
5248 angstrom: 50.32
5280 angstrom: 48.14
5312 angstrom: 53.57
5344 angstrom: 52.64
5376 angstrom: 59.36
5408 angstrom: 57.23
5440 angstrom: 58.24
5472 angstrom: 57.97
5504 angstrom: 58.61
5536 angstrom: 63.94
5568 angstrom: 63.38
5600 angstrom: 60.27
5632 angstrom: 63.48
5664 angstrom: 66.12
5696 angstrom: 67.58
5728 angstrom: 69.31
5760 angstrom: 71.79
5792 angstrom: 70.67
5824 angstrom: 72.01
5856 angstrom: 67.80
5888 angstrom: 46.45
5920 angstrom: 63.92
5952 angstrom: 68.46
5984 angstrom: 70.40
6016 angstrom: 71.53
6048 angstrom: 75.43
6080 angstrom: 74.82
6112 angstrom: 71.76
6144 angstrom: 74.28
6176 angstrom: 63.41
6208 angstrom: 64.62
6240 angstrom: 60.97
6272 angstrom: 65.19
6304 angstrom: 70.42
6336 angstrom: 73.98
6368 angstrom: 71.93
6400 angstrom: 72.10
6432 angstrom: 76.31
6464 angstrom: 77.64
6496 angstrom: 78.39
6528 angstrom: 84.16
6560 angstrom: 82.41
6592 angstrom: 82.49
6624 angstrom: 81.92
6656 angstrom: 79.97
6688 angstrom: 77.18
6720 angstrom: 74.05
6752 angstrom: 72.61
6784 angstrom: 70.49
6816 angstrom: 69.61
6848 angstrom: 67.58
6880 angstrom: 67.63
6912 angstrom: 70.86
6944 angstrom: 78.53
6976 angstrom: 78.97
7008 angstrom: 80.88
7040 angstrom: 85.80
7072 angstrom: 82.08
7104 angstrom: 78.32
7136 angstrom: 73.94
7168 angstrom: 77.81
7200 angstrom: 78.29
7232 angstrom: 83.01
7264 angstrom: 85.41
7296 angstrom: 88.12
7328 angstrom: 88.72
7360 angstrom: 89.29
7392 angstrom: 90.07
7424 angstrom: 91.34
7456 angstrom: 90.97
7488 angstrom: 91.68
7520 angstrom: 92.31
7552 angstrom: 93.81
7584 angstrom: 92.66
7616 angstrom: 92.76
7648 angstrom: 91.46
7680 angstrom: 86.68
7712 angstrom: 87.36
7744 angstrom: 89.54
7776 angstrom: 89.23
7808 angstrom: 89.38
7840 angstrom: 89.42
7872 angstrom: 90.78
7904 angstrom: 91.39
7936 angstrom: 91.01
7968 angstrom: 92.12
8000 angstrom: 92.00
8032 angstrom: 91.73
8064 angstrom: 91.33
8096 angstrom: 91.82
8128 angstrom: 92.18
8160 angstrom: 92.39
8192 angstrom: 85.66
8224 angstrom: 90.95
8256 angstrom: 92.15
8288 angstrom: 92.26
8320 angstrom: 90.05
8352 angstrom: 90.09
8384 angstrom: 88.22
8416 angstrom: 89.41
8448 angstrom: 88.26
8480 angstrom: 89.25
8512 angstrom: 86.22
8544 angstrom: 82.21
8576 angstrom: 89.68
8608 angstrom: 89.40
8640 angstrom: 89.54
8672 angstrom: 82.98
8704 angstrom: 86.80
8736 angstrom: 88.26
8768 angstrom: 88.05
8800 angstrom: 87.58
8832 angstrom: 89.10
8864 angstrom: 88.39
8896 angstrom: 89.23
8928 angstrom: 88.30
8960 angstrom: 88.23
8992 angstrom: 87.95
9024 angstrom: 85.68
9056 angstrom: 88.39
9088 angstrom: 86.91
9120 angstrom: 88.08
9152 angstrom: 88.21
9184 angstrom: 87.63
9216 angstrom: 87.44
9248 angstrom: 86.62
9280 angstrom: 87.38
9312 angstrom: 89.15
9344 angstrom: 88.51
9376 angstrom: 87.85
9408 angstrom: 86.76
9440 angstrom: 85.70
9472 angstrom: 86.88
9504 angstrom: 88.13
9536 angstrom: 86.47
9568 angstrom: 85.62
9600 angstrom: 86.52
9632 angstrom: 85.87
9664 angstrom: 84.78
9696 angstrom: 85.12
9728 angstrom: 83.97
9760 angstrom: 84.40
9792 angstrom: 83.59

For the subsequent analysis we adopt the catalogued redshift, 0.000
